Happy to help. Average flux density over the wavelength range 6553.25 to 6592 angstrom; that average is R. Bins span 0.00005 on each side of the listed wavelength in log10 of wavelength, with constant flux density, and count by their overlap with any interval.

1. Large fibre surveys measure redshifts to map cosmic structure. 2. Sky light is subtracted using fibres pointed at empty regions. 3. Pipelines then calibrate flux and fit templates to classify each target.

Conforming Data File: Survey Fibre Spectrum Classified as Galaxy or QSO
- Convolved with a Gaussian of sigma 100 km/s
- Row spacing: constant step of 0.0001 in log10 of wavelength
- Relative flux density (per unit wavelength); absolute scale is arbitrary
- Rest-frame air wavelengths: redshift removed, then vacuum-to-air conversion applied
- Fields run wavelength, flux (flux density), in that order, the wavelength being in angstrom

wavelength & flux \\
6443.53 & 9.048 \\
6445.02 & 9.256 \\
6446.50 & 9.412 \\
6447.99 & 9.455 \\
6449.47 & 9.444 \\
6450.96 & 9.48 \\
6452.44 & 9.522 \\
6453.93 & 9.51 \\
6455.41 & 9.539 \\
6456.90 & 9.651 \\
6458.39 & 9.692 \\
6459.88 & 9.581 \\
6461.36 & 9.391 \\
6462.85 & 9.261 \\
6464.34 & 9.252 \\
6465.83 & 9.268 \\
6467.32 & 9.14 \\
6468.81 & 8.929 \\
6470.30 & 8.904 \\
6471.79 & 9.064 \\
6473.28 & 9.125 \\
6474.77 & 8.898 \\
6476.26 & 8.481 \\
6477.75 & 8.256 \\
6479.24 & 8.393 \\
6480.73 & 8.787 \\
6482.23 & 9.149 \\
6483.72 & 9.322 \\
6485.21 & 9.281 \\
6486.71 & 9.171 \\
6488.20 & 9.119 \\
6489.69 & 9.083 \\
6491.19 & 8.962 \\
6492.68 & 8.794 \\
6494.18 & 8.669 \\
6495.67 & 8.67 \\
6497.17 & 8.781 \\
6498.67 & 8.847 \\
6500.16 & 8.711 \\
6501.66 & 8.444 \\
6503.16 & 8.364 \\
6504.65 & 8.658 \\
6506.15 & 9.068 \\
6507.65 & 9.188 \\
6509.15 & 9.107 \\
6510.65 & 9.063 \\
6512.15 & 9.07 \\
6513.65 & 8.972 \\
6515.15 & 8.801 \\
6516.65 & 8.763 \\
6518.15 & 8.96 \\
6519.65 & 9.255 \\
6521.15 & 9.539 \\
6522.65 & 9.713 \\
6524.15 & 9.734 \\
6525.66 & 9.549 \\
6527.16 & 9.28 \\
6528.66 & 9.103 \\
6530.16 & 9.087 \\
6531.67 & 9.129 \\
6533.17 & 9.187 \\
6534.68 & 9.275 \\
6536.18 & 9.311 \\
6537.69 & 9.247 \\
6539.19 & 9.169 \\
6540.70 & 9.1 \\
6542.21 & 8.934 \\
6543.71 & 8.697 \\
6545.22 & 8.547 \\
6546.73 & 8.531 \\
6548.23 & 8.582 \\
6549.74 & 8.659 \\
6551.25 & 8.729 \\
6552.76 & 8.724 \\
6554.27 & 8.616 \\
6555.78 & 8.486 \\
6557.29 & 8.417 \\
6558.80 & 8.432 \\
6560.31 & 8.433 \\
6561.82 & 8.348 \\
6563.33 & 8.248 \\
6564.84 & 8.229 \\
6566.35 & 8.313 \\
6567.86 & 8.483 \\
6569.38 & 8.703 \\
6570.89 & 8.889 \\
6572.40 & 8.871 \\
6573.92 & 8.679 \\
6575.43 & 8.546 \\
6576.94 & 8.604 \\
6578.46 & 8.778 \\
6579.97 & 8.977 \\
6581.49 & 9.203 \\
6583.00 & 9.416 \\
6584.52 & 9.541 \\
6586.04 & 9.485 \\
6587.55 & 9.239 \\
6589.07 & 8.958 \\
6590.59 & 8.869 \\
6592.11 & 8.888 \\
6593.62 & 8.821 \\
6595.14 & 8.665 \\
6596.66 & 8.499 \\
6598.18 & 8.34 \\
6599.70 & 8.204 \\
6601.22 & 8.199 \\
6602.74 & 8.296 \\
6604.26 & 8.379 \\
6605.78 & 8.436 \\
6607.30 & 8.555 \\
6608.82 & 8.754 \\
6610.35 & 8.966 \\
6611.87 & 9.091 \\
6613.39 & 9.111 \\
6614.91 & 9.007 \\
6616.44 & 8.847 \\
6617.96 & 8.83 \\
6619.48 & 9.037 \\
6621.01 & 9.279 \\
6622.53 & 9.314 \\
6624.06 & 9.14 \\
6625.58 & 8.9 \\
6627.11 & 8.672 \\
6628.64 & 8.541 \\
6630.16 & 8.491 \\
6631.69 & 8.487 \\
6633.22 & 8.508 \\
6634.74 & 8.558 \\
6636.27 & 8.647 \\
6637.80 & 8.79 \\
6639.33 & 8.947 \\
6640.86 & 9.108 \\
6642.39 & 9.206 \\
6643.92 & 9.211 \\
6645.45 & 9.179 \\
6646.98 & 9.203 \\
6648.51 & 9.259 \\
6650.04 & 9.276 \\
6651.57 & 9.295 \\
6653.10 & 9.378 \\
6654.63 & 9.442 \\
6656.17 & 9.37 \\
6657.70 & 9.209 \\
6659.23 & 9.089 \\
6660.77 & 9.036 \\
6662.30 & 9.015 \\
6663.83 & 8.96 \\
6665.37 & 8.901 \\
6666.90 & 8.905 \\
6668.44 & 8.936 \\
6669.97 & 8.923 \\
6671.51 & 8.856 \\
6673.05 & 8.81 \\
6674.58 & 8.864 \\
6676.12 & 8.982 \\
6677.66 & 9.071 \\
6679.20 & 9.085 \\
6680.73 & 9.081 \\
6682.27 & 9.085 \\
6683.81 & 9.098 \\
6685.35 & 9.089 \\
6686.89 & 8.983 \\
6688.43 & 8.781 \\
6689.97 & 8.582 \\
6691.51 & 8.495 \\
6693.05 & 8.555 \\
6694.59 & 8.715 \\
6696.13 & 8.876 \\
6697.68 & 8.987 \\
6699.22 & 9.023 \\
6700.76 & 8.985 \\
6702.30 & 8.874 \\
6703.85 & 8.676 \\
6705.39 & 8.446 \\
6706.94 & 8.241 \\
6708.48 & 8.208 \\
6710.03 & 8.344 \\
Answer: 8.75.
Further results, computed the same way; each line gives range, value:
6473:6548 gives 8.98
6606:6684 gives 8.98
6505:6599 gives 8.9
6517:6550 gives 9.12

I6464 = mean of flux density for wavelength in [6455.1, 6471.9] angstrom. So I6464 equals 9.3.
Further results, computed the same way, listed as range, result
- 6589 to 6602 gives 8.58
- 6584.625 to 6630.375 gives 8.81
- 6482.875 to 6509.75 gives 8.9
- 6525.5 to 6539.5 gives 9.23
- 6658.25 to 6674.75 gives 8.94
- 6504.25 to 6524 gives 9.12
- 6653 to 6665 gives 9.16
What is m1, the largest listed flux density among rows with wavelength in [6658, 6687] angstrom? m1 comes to 9.098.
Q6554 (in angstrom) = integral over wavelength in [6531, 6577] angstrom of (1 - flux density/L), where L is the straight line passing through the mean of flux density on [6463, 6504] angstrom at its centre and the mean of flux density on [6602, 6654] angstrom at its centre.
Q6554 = 0.9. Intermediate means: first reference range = 8.89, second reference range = 8.91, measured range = 8.71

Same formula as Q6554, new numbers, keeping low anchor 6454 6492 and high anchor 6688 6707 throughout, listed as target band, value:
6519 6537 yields -0.65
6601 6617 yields 0.30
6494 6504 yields 0.48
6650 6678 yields -0.89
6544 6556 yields 0.49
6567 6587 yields -0.01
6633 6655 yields -0.64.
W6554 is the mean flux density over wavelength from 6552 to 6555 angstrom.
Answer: 8.66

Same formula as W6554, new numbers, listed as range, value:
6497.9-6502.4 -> 8.67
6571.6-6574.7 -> 8.78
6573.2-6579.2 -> 8.66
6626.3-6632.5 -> 8.54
